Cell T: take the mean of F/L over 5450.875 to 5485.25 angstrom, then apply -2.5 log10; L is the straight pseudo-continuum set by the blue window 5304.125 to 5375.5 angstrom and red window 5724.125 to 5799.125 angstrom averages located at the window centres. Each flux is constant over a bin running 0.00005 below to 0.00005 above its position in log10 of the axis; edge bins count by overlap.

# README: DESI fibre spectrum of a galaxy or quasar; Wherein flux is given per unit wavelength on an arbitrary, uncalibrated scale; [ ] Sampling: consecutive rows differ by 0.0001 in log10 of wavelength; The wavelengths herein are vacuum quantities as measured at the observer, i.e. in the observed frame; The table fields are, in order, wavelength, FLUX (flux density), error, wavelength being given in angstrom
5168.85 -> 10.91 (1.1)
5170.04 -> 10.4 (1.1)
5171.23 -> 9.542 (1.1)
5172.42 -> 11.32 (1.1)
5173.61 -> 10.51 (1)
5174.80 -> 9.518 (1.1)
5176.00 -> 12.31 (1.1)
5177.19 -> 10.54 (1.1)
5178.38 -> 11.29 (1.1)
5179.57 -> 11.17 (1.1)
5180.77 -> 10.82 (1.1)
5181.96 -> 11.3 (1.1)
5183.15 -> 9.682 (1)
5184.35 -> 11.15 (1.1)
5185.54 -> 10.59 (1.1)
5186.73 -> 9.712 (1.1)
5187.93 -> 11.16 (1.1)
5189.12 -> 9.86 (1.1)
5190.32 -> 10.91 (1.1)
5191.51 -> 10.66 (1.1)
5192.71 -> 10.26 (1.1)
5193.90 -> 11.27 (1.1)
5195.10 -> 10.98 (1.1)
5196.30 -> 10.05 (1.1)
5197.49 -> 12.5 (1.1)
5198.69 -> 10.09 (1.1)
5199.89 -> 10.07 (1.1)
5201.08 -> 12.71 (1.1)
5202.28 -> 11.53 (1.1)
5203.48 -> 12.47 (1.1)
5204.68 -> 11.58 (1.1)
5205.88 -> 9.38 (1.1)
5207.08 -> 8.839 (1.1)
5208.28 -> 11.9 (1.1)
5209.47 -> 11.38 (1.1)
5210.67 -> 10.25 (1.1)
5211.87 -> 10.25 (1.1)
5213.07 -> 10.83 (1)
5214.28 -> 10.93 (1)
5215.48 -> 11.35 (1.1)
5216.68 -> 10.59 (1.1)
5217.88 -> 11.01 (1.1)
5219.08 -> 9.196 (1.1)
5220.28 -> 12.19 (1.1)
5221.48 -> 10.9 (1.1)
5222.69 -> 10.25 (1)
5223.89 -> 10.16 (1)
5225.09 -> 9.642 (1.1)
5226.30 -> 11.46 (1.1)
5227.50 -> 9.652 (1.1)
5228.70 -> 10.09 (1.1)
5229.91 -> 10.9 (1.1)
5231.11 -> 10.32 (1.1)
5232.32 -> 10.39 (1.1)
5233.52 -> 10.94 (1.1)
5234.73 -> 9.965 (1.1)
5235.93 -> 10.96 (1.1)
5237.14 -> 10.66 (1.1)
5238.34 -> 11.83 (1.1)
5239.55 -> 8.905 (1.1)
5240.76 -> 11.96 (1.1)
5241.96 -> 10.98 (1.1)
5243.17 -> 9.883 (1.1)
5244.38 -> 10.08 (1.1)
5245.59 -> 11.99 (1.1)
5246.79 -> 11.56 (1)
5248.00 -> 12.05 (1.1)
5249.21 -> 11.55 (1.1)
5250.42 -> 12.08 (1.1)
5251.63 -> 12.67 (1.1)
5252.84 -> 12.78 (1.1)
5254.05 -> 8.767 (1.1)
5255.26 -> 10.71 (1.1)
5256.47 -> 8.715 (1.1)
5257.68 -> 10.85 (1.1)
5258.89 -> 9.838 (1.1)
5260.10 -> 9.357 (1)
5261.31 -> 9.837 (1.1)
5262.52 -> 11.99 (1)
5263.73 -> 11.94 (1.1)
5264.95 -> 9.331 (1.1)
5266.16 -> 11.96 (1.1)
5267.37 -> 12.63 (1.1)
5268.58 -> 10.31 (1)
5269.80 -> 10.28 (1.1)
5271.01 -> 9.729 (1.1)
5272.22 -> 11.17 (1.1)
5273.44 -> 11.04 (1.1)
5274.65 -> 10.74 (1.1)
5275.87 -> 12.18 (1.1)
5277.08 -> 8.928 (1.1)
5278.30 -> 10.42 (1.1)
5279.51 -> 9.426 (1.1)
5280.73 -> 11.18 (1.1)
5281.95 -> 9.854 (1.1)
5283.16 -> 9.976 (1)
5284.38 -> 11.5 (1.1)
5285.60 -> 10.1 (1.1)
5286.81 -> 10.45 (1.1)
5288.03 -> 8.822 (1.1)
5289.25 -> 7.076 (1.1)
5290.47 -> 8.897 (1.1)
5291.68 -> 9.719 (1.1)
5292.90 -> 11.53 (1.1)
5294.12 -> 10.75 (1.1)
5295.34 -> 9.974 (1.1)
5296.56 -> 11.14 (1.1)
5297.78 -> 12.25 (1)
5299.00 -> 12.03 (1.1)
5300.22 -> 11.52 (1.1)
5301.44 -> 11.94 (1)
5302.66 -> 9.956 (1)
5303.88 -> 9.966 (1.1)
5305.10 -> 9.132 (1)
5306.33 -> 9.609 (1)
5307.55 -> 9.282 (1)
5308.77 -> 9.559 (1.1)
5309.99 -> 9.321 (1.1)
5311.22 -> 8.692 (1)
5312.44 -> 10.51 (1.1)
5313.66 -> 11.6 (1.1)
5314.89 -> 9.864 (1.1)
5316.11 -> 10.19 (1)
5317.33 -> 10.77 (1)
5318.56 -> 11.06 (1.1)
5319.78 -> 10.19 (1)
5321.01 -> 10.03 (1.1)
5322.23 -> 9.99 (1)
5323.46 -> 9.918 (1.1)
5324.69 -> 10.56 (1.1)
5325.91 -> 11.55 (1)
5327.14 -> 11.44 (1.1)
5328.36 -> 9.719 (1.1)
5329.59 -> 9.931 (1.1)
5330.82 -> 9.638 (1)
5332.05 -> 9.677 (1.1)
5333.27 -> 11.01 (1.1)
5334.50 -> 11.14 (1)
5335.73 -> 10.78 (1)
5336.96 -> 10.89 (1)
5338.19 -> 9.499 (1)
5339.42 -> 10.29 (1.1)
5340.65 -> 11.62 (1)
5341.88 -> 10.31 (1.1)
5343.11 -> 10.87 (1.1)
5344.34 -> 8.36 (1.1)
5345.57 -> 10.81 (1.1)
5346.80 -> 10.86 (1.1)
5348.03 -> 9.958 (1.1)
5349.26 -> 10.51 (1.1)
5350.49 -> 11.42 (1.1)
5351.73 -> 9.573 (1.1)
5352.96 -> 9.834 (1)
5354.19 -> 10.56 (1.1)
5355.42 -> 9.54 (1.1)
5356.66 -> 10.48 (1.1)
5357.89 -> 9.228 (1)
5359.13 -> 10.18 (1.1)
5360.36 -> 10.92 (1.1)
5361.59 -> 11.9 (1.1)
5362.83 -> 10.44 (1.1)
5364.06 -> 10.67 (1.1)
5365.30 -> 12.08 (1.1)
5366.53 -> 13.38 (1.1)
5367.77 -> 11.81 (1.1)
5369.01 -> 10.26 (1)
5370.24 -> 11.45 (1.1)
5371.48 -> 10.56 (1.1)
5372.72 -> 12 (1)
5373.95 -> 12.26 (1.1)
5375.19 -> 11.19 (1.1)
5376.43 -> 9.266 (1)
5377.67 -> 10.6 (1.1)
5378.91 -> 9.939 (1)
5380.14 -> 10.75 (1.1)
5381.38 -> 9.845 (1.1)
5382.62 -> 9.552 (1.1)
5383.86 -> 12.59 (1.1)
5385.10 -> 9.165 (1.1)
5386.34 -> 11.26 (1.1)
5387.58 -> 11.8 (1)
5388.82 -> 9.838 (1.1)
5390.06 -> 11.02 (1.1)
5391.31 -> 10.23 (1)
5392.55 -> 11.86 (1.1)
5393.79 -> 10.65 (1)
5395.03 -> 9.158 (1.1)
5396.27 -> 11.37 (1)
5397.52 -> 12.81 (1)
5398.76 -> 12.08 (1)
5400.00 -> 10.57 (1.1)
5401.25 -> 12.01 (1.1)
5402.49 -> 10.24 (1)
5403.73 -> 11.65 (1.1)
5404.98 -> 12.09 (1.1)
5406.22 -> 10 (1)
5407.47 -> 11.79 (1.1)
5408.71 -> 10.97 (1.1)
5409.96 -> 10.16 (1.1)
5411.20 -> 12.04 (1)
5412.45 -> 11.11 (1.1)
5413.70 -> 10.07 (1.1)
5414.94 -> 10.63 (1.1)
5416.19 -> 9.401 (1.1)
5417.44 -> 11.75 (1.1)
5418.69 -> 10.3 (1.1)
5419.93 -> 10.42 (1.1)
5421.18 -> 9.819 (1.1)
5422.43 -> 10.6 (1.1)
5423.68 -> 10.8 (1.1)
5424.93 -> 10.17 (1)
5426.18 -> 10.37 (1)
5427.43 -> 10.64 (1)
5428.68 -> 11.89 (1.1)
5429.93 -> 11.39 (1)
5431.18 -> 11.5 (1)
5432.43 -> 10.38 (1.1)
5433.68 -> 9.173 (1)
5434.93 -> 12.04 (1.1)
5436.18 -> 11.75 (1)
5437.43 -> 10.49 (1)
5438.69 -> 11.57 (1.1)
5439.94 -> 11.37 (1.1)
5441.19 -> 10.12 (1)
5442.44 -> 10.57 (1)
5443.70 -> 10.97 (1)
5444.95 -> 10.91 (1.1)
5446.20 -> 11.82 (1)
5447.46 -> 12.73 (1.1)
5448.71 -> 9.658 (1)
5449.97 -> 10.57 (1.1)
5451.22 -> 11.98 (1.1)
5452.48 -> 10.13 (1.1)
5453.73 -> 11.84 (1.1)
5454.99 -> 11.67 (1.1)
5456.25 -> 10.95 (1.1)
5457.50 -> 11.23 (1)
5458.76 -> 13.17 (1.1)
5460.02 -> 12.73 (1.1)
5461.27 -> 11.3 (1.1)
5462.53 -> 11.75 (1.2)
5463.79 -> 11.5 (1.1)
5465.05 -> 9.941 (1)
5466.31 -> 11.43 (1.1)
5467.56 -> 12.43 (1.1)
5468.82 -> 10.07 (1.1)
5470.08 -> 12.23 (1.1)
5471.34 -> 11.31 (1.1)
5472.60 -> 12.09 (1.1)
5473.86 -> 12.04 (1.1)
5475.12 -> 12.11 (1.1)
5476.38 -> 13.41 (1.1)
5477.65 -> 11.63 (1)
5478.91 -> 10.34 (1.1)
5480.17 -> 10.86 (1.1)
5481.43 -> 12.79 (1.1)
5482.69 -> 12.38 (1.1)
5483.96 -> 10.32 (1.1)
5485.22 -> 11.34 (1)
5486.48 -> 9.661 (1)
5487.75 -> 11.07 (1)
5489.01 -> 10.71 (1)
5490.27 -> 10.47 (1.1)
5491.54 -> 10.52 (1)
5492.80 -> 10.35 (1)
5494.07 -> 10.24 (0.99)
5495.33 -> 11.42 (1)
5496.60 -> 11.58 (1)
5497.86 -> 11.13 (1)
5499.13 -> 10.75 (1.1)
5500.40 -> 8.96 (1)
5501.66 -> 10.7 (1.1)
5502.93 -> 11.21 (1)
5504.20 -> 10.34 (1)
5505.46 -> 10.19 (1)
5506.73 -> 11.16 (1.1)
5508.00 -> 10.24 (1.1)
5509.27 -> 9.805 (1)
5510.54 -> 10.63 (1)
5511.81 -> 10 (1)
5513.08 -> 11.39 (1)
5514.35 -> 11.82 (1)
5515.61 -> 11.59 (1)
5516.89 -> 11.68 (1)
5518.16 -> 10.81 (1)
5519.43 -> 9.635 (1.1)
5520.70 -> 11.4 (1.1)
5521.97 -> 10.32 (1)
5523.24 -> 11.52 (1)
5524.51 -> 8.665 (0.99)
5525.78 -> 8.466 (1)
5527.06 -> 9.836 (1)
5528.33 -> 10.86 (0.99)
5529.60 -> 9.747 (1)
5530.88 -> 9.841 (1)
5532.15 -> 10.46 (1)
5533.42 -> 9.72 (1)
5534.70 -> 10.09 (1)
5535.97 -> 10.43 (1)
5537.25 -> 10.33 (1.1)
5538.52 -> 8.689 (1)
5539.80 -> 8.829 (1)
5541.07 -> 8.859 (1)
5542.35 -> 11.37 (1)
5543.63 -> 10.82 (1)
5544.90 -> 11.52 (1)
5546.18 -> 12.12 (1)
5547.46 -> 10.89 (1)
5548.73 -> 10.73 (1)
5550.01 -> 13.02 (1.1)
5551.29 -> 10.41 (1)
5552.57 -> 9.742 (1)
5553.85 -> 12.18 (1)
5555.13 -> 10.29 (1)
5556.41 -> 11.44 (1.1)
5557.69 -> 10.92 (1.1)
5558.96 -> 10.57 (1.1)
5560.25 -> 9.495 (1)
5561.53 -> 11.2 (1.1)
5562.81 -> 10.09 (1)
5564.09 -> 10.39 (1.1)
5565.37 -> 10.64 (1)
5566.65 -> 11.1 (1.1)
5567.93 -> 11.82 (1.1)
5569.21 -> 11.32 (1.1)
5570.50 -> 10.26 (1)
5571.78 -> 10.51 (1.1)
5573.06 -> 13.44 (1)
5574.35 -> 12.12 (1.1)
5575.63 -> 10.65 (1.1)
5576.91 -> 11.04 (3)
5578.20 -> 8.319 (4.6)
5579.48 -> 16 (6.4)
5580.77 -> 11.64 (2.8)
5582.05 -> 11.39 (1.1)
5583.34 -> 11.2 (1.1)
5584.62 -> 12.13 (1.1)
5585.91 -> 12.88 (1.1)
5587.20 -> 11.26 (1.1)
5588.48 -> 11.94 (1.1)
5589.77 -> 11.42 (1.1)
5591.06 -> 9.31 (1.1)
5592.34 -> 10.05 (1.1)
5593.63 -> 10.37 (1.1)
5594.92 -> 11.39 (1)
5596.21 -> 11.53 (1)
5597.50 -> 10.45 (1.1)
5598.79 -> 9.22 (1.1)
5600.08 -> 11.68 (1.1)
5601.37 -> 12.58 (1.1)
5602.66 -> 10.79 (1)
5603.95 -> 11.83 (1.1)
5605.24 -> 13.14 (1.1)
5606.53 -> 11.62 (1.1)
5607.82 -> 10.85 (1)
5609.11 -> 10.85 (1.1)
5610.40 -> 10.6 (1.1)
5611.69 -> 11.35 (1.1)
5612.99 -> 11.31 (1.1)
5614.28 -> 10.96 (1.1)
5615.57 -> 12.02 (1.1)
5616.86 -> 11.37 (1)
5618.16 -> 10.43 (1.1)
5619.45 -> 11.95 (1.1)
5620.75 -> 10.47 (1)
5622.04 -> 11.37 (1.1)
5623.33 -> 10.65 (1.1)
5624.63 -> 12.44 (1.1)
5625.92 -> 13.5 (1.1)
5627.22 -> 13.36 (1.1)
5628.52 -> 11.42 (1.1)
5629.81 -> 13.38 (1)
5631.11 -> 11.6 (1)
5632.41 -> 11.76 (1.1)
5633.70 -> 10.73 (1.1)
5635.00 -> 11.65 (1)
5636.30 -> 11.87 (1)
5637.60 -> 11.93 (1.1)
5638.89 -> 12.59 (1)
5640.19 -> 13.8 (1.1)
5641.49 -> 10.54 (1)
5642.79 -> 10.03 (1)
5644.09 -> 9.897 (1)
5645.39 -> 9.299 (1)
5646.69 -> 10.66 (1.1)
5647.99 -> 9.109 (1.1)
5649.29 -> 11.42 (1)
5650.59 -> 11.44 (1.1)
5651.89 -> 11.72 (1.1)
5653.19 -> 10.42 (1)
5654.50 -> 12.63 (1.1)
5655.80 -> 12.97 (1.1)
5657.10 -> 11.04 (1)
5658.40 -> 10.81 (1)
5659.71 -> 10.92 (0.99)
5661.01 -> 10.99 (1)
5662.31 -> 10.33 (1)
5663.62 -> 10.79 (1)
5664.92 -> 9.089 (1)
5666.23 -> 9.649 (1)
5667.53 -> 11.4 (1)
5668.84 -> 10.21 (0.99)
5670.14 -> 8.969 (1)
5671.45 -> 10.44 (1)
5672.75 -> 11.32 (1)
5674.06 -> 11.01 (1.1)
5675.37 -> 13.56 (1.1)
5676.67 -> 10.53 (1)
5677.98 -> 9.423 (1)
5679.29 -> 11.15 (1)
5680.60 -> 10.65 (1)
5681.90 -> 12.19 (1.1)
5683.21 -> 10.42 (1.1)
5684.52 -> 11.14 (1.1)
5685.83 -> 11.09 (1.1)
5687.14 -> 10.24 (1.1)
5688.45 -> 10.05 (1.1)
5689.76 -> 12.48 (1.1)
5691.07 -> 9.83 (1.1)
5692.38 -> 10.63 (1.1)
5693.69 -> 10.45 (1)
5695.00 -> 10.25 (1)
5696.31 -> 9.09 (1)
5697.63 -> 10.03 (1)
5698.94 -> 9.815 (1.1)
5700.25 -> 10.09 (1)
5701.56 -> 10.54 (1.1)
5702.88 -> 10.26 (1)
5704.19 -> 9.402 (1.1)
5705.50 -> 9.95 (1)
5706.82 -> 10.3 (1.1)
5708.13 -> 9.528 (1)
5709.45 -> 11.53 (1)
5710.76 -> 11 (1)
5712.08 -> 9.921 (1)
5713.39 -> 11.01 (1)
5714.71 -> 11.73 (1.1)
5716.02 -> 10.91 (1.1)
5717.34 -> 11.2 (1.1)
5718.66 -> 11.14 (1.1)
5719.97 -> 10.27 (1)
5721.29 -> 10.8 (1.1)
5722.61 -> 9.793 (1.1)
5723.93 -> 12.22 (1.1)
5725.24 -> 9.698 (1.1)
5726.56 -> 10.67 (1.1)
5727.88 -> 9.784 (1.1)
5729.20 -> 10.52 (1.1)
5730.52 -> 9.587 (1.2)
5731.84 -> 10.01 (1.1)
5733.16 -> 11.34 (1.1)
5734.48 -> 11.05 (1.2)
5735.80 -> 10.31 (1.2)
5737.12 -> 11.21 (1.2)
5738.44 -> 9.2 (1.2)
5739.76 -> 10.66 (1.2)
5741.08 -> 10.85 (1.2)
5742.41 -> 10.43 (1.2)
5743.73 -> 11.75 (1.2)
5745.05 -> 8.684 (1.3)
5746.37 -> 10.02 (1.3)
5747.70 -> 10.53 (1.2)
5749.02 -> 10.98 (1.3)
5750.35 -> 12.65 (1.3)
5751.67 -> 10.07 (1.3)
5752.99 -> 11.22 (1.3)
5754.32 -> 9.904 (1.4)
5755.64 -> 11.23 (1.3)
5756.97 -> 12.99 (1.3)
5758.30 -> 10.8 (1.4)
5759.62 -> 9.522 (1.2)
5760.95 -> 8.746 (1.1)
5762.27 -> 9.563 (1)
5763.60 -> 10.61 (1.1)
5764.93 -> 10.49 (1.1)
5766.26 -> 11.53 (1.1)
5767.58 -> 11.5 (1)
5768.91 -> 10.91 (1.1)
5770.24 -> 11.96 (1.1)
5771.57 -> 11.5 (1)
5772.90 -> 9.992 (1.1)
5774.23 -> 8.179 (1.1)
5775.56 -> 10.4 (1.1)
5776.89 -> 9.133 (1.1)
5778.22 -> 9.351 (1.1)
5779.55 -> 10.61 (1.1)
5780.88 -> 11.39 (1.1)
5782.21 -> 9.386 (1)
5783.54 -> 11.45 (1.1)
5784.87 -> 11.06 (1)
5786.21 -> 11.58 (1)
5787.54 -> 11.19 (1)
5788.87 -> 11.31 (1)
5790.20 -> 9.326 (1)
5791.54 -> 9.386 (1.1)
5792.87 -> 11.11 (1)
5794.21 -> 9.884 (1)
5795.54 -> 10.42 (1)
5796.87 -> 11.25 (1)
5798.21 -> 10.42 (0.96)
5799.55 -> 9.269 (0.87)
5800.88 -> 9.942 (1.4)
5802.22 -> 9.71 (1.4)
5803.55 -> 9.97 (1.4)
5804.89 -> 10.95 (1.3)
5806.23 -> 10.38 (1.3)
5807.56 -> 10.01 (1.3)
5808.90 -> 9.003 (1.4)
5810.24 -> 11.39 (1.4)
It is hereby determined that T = -0.11 mag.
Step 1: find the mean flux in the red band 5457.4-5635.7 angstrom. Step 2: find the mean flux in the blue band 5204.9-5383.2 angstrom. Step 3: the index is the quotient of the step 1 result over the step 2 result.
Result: 1.0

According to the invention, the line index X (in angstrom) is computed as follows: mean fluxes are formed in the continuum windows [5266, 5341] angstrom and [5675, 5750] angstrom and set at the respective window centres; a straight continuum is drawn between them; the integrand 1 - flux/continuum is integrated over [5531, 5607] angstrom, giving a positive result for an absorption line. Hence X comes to -3.66 angstrom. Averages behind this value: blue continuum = 10.4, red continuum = 10.6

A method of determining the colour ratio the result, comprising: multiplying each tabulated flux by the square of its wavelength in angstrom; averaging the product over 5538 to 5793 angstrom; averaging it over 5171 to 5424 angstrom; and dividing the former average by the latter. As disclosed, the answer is 1.2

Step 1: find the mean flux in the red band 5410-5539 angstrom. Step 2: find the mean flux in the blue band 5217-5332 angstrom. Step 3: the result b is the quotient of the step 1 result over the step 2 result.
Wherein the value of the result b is 1.04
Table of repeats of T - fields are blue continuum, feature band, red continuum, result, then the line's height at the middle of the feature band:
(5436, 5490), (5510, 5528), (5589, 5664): 0.08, 11.3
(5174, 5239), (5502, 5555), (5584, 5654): 0.07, 11.2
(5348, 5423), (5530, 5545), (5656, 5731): 0.07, 10.7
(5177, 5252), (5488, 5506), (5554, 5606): 0.05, 11.1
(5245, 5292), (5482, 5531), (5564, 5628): 0.06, 11.2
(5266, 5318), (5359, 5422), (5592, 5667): -0.03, 10.6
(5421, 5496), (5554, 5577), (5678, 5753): -0.01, 10.9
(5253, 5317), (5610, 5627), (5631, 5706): -0.07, 10.7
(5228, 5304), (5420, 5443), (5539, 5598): 0.01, 10.9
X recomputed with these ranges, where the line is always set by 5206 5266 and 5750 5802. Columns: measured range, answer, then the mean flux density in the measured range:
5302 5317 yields 1.2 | 9.83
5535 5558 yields -0.2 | 10.7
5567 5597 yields -2.2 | 11.4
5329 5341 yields 0.3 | 10.4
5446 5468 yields -1.7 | 11.5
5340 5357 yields 0.5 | 10.3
